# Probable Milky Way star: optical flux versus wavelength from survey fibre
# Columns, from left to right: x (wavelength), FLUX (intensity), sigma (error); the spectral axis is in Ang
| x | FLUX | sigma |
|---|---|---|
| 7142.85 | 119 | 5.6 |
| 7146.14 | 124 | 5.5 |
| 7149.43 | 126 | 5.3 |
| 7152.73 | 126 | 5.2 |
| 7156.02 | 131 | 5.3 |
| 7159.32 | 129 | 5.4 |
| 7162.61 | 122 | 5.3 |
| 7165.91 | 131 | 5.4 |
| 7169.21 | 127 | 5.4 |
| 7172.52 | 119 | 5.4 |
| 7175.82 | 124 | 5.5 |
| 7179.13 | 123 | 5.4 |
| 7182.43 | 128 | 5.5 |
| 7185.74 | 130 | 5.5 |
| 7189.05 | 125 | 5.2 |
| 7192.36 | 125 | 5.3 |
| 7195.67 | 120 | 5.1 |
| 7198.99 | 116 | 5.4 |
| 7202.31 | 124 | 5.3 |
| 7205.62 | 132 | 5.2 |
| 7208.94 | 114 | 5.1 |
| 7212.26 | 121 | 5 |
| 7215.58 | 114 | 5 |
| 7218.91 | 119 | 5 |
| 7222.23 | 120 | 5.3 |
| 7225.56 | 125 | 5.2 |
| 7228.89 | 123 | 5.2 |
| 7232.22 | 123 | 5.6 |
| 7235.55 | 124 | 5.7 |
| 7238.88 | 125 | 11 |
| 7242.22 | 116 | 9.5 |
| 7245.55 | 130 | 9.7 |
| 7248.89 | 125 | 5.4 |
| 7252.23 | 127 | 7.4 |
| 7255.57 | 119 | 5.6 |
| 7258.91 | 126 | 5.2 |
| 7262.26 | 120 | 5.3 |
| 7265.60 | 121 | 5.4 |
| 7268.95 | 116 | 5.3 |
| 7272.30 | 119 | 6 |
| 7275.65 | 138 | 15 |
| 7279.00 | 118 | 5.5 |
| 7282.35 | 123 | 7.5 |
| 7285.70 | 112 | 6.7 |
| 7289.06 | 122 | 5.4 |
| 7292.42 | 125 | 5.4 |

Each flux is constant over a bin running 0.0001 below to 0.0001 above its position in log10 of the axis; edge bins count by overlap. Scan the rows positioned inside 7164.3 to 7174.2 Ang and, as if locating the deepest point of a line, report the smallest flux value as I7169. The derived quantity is 119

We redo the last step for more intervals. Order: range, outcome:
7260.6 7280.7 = 116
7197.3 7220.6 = 114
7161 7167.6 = 122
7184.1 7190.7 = 125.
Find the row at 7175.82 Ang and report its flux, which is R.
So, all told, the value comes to 124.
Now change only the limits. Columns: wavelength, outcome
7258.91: 126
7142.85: 119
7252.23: 127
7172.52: 119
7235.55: 124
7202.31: 124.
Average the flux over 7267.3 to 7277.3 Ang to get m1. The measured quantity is 124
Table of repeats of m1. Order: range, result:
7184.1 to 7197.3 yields 125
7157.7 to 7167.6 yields 127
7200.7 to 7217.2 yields 121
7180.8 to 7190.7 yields 128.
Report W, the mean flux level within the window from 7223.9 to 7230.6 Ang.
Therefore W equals 124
